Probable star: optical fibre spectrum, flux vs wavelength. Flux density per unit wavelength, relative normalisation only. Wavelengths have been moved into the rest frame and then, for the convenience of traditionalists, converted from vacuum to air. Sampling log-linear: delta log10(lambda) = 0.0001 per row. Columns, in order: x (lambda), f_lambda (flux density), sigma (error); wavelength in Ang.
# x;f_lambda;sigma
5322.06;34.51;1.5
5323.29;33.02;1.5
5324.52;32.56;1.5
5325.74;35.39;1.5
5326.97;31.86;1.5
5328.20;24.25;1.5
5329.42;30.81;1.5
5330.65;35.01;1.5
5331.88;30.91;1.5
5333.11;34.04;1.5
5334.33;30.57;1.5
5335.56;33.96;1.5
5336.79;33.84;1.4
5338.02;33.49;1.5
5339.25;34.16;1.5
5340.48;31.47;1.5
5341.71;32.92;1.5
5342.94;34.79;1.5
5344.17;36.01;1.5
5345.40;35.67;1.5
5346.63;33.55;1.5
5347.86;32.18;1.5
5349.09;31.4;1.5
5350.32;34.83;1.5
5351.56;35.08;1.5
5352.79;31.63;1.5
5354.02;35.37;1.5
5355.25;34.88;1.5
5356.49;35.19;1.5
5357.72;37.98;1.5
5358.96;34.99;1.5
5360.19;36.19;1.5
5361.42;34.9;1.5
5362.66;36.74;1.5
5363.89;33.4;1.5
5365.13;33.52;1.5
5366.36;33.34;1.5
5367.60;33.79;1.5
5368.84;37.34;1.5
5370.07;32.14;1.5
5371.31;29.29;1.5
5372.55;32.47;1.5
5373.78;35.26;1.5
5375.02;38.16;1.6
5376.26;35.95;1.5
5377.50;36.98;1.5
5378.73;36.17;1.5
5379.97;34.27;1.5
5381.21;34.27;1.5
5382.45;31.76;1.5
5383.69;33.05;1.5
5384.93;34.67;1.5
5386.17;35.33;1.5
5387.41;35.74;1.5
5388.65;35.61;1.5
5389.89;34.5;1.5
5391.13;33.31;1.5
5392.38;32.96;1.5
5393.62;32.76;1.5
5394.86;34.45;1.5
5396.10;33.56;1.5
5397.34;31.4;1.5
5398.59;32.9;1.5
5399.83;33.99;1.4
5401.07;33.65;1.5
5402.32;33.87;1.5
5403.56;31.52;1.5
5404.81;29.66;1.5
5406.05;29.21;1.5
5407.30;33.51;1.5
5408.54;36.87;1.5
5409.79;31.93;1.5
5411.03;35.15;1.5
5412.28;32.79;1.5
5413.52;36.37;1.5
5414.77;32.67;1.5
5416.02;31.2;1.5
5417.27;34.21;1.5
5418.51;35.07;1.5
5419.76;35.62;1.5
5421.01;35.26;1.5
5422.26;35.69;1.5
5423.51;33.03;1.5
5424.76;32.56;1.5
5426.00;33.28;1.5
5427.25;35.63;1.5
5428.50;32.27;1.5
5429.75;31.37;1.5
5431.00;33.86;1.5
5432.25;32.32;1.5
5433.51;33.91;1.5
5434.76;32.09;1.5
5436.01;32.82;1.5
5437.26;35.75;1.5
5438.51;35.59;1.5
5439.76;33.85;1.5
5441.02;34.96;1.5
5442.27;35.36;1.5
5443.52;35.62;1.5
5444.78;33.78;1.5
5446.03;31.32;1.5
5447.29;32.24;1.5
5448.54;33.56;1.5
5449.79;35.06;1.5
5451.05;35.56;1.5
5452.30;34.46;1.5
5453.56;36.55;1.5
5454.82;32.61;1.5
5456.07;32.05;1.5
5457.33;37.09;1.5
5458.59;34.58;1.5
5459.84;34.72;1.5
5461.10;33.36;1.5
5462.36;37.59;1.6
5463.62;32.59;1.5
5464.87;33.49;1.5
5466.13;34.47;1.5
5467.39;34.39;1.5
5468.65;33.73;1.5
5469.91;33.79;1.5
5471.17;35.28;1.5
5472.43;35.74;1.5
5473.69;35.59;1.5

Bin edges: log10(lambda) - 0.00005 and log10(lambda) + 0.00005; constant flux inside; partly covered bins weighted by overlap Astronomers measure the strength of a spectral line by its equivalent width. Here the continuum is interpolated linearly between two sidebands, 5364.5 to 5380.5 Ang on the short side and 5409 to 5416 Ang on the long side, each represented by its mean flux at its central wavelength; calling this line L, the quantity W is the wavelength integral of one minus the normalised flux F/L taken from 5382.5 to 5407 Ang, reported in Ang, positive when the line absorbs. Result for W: 0.6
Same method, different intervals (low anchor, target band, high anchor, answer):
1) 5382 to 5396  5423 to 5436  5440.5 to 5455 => 0.45 Ang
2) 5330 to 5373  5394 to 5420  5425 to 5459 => 0.51 Ang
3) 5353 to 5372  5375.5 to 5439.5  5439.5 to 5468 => 1.19 Ang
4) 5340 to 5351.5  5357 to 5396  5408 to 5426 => -0.73 Ang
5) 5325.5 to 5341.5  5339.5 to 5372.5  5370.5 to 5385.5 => -0.86 Ang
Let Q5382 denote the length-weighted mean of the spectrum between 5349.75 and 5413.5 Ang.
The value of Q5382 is 34.1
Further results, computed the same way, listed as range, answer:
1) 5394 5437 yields 33.4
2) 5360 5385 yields 34.4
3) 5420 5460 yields 34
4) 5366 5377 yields 34.2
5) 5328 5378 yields 33.9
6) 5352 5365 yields 35.1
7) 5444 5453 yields 33.8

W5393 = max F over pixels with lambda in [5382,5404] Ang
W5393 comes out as 35.74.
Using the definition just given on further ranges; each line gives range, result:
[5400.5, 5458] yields 37.09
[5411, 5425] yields 36.37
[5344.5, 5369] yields 37.98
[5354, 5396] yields 38.16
